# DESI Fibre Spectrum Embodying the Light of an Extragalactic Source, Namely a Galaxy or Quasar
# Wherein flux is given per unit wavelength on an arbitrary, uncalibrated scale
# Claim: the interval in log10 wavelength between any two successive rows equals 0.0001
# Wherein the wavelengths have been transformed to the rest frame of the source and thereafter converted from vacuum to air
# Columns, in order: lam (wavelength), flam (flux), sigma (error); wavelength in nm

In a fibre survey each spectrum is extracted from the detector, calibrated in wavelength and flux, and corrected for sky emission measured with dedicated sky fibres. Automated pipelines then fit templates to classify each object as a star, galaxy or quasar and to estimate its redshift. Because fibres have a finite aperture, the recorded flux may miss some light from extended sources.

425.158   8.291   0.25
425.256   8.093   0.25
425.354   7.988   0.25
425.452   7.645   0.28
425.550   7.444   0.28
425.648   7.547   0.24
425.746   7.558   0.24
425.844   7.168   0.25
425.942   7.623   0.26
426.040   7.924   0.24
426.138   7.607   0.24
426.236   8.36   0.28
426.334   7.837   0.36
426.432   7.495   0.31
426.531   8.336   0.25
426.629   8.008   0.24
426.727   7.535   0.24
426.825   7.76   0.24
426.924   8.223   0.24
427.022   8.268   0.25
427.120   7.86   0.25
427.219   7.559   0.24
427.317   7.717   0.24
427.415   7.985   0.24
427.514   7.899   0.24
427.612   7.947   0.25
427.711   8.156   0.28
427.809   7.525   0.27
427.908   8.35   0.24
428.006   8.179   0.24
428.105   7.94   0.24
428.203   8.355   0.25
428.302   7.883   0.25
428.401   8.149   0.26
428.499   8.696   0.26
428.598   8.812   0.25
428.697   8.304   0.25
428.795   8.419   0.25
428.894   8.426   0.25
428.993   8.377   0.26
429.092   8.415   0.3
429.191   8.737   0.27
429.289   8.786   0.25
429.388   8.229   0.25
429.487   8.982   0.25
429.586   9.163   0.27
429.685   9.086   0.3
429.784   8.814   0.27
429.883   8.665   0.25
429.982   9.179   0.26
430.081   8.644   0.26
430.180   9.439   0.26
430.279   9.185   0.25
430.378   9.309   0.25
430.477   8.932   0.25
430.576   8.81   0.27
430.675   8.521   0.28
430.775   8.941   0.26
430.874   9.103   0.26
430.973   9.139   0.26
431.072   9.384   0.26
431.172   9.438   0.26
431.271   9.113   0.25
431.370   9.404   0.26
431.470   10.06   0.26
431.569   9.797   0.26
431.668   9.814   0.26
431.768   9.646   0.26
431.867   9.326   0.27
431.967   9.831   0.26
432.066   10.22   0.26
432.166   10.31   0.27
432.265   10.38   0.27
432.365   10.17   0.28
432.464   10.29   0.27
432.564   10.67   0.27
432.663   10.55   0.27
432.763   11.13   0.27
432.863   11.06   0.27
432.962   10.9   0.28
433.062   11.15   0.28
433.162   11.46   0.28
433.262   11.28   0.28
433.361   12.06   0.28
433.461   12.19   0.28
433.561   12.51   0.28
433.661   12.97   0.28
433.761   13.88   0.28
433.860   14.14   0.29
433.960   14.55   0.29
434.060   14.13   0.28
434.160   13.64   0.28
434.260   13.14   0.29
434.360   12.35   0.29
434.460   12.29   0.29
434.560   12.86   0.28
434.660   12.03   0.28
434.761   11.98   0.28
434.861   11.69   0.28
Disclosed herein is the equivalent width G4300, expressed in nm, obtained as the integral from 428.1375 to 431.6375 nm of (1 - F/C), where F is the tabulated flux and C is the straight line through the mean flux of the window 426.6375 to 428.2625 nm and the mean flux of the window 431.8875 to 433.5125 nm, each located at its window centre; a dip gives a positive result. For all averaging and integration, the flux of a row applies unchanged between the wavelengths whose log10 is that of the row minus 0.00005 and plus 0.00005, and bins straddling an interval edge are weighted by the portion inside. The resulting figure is 0.15 nm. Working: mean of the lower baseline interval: 7.96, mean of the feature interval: 8.88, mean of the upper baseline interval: 10.8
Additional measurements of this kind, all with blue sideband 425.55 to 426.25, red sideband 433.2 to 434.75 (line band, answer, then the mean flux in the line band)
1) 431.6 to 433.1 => 0.19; 10.4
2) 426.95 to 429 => 0.19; 8.13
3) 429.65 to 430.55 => 0.12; 9.03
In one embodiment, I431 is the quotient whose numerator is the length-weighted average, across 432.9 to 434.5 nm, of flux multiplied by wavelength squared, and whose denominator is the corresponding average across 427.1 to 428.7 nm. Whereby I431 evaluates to 1.61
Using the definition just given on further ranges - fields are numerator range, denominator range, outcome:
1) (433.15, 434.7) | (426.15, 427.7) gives 1.68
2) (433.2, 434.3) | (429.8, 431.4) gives 1.47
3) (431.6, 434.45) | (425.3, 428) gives 1.52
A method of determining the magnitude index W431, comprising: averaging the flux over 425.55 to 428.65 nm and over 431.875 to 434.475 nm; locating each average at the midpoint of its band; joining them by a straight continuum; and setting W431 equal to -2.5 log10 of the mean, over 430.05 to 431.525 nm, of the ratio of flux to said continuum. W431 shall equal 0.12 mag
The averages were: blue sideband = 7.94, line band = 9.17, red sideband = 11.8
